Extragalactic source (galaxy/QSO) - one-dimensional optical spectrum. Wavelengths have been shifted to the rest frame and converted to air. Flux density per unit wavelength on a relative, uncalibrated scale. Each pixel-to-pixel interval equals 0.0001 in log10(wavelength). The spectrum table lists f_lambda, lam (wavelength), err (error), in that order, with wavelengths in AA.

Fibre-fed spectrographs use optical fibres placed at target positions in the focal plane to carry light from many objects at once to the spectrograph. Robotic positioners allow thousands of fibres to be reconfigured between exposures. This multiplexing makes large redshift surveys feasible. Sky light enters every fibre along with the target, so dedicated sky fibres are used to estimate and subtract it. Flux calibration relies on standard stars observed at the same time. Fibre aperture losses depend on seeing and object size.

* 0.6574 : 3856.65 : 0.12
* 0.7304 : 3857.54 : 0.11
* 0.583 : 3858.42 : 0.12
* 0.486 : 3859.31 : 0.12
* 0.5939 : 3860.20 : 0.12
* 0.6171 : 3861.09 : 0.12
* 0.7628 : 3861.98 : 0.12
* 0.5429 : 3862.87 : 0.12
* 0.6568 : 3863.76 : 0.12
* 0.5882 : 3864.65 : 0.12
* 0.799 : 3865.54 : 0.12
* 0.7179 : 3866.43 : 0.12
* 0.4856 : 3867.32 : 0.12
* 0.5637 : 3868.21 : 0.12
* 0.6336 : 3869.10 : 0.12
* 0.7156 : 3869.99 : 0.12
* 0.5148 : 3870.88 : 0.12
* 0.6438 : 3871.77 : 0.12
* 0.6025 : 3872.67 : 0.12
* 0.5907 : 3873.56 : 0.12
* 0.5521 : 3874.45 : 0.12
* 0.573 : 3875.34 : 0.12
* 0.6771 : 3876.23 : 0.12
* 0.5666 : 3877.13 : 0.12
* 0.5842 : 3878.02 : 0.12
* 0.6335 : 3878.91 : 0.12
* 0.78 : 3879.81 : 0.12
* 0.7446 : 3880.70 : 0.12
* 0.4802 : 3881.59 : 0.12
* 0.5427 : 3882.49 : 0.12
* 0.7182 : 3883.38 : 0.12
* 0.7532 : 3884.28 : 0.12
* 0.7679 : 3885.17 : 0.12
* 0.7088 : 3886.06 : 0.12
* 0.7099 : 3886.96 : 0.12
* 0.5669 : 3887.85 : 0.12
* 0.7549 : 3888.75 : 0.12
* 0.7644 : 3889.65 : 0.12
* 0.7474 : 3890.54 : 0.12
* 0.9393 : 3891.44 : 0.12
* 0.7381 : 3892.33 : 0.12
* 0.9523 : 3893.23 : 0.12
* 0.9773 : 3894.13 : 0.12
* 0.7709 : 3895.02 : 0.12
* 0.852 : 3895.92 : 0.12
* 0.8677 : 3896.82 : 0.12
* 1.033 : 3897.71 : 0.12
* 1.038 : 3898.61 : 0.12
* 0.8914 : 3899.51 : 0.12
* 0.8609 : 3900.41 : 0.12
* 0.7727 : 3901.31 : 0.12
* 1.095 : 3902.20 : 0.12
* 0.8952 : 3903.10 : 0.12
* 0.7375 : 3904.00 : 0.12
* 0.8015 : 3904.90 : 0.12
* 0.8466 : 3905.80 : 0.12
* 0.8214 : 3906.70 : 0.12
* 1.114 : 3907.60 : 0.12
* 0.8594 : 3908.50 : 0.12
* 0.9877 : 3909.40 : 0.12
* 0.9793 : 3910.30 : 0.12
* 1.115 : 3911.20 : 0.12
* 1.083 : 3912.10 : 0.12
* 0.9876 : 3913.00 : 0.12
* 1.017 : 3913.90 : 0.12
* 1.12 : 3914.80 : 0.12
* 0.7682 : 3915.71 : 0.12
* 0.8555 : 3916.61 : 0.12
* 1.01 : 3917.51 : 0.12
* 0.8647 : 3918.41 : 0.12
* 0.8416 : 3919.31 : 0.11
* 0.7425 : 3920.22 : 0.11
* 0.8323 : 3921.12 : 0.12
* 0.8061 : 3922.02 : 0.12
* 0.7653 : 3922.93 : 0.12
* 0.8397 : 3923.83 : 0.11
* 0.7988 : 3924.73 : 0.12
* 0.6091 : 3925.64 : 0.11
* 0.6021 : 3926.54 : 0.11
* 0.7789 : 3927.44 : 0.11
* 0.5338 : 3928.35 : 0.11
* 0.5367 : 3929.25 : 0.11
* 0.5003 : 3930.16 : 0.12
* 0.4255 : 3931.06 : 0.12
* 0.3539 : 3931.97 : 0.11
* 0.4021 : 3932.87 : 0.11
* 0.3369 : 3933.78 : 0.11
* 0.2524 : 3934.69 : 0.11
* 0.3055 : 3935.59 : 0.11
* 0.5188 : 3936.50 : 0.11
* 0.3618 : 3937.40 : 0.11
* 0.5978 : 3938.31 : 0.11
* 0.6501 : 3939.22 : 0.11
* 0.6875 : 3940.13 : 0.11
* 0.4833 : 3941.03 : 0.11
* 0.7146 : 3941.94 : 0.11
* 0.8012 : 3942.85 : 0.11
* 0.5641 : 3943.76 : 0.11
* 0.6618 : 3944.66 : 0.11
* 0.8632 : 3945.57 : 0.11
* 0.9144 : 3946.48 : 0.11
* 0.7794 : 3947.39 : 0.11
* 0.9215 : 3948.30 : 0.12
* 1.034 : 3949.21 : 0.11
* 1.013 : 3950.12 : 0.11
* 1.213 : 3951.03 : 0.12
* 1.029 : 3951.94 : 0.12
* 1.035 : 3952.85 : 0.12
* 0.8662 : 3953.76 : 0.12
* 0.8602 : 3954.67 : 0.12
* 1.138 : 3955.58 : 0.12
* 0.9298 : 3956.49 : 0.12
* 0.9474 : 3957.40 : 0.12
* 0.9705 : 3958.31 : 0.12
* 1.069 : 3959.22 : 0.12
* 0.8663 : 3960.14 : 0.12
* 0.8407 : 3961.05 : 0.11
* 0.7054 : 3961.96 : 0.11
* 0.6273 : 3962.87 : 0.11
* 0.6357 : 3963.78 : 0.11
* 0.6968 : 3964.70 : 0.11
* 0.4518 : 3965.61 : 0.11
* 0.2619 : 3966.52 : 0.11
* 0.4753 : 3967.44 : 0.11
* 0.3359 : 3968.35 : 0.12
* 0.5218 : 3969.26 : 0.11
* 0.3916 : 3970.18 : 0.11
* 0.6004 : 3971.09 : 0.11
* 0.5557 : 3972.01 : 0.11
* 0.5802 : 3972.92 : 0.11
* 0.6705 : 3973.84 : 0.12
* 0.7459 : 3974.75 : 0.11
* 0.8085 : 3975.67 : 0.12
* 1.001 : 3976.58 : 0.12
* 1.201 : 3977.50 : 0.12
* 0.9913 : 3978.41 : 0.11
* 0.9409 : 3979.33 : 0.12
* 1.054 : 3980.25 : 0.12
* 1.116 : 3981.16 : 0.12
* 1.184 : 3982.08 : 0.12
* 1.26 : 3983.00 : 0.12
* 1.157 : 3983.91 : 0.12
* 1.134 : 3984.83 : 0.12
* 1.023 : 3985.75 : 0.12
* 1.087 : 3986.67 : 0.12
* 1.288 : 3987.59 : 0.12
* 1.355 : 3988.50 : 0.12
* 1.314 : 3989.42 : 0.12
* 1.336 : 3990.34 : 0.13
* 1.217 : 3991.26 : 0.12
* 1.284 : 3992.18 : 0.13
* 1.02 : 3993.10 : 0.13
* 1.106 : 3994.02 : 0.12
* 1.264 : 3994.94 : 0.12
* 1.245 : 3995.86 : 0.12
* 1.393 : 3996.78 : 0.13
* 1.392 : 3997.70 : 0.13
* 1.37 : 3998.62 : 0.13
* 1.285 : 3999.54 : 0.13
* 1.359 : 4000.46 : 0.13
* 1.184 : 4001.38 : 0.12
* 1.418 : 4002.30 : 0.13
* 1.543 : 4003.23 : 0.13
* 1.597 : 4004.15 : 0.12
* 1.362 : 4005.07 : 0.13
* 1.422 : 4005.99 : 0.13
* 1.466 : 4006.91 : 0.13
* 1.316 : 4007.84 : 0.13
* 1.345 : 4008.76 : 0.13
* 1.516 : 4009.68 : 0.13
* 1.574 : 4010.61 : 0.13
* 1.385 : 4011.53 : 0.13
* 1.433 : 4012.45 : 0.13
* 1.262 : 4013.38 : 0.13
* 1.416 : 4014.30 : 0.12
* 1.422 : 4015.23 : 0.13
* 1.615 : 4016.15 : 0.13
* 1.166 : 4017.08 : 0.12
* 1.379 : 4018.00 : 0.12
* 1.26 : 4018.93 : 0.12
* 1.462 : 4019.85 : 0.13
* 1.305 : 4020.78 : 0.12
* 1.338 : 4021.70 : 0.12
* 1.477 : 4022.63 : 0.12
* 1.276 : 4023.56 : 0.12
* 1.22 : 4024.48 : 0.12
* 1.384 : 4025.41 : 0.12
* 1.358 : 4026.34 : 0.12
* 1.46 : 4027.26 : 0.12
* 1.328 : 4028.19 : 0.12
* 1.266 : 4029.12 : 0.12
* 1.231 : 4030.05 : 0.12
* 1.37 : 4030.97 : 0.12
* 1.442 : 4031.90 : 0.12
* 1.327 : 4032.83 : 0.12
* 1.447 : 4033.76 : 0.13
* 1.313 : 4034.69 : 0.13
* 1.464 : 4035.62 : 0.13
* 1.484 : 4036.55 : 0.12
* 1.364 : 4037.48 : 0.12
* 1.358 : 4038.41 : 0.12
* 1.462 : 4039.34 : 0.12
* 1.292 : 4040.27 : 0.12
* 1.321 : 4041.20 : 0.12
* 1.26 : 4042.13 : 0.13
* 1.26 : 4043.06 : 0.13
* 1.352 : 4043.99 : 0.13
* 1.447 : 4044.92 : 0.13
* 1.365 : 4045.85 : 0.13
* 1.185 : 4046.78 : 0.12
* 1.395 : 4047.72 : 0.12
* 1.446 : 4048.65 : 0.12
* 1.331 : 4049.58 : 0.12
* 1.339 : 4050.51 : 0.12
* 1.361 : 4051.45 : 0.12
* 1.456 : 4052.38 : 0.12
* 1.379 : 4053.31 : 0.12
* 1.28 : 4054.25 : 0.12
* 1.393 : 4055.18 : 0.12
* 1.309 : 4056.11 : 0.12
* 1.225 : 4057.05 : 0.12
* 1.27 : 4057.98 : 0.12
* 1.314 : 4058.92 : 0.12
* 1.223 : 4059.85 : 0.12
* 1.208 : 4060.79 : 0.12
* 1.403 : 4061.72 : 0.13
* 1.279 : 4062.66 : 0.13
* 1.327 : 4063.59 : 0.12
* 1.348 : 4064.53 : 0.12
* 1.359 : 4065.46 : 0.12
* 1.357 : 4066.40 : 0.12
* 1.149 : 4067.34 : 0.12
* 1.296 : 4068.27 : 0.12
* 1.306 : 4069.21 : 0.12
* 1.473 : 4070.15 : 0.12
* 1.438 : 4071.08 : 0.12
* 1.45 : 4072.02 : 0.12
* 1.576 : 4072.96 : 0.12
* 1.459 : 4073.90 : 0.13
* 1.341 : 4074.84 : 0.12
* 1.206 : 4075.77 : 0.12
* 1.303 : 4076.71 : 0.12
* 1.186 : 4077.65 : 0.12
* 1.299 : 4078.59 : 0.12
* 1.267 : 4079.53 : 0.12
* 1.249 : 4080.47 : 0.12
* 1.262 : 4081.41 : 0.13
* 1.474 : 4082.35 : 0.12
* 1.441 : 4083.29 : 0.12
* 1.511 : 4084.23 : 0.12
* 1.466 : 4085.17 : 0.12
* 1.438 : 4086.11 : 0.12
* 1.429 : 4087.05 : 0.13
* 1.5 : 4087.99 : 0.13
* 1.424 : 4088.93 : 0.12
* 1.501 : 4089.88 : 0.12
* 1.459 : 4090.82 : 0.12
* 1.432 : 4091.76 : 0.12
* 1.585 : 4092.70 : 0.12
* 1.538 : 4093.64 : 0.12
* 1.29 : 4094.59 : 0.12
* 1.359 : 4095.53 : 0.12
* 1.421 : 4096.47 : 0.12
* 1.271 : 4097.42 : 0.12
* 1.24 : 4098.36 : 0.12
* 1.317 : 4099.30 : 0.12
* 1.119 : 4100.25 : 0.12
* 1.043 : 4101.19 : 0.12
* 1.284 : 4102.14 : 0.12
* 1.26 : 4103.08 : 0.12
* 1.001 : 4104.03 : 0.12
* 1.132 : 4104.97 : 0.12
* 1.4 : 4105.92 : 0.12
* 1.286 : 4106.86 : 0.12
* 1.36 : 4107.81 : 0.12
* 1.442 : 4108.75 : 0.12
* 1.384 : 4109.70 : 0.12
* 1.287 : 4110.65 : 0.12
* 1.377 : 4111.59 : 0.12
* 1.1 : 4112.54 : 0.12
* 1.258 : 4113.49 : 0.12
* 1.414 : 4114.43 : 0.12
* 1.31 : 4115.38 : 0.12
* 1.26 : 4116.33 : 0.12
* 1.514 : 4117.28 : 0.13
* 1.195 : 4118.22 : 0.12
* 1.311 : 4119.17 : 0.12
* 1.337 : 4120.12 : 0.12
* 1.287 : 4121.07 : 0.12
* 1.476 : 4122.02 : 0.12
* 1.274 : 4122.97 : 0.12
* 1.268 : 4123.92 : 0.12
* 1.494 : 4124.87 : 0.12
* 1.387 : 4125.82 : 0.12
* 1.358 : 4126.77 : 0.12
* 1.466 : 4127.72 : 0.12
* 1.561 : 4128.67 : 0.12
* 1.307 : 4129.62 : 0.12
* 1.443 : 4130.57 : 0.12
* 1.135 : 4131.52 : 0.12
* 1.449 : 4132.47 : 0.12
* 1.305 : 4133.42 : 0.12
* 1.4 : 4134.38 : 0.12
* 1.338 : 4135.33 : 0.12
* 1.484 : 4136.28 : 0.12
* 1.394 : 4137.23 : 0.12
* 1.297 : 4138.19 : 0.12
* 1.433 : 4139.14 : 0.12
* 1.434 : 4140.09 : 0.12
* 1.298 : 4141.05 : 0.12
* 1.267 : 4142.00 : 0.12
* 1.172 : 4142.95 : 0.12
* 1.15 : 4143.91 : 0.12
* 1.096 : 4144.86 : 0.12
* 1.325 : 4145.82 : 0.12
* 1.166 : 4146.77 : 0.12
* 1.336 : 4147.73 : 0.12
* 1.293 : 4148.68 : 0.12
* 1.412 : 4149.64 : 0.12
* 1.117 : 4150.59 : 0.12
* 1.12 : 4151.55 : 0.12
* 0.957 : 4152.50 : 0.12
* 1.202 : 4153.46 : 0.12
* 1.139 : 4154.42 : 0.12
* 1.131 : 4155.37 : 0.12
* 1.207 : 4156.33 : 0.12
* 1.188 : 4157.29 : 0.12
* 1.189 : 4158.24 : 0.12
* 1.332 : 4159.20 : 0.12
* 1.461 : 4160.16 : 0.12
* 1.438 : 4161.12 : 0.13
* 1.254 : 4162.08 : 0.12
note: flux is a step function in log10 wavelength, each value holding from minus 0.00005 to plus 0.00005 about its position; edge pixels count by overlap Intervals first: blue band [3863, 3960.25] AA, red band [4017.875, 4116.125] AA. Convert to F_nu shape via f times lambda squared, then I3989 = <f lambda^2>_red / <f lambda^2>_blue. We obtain 1.90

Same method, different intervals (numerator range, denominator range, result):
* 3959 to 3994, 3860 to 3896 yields 1.38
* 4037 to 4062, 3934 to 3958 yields 1.82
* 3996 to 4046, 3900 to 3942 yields 1.95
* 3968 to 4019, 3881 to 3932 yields 1.51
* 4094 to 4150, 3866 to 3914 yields 1.89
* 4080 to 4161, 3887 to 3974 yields 1.90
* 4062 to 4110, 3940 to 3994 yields 1.61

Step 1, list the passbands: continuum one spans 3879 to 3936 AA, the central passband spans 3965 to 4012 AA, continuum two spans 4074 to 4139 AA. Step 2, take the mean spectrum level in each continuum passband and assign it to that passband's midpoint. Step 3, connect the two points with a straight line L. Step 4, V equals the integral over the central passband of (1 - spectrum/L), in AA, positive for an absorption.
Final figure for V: -3.6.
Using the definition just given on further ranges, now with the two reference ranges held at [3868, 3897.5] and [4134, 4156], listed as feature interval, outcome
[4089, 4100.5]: -2.3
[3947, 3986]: 1.2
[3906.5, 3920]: -3.4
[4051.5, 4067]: -3.5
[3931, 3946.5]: 5.3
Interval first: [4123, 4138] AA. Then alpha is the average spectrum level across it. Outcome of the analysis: 1.38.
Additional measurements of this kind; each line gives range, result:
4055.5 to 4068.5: 1.29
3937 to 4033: 1.07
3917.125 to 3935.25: 0.638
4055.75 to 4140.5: 1.34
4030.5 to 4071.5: 1.34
